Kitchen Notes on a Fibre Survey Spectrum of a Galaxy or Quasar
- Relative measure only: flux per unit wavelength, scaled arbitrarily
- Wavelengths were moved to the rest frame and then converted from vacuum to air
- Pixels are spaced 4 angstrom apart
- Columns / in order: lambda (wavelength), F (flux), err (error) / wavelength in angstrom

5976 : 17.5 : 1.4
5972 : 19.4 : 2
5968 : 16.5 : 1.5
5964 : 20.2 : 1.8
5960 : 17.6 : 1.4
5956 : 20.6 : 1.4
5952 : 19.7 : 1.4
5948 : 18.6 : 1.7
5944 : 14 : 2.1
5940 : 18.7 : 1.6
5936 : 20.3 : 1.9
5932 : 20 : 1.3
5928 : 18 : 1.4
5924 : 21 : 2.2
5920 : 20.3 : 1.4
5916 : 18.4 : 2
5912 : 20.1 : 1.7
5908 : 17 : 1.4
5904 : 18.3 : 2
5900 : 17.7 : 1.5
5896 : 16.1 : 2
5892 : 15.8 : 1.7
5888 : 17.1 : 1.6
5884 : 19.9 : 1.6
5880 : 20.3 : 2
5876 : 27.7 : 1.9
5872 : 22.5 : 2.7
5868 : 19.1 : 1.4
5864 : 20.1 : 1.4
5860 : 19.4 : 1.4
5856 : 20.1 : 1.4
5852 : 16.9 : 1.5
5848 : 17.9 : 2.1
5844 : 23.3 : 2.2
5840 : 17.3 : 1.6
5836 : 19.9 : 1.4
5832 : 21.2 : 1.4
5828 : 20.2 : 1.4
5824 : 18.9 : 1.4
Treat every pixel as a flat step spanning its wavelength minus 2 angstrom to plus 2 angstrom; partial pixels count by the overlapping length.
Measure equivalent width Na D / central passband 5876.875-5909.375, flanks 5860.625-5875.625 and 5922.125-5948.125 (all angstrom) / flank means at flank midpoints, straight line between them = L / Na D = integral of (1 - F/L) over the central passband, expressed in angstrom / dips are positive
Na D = 3.45 angstrom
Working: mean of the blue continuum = 21.2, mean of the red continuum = 18.6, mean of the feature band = 18.1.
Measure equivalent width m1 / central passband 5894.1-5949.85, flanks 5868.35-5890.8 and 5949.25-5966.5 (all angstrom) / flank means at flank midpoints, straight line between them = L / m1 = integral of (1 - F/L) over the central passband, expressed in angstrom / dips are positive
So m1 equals 4.73 angstrom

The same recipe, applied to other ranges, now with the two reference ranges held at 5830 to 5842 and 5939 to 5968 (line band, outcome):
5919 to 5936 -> -1.15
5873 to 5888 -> -2.24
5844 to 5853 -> 0.27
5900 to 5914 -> 0.32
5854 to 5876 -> -1.99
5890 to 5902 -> 1.50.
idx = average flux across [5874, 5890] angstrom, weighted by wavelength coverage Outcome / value 21.2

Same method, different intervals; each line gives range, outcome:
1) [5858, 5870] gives 19.5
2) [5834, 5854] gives 19.1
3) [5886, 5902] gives 16.7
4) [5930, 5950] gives 18.3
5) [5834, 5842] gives 18.6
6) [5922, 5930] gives 19.5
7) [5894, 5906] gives 17.4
